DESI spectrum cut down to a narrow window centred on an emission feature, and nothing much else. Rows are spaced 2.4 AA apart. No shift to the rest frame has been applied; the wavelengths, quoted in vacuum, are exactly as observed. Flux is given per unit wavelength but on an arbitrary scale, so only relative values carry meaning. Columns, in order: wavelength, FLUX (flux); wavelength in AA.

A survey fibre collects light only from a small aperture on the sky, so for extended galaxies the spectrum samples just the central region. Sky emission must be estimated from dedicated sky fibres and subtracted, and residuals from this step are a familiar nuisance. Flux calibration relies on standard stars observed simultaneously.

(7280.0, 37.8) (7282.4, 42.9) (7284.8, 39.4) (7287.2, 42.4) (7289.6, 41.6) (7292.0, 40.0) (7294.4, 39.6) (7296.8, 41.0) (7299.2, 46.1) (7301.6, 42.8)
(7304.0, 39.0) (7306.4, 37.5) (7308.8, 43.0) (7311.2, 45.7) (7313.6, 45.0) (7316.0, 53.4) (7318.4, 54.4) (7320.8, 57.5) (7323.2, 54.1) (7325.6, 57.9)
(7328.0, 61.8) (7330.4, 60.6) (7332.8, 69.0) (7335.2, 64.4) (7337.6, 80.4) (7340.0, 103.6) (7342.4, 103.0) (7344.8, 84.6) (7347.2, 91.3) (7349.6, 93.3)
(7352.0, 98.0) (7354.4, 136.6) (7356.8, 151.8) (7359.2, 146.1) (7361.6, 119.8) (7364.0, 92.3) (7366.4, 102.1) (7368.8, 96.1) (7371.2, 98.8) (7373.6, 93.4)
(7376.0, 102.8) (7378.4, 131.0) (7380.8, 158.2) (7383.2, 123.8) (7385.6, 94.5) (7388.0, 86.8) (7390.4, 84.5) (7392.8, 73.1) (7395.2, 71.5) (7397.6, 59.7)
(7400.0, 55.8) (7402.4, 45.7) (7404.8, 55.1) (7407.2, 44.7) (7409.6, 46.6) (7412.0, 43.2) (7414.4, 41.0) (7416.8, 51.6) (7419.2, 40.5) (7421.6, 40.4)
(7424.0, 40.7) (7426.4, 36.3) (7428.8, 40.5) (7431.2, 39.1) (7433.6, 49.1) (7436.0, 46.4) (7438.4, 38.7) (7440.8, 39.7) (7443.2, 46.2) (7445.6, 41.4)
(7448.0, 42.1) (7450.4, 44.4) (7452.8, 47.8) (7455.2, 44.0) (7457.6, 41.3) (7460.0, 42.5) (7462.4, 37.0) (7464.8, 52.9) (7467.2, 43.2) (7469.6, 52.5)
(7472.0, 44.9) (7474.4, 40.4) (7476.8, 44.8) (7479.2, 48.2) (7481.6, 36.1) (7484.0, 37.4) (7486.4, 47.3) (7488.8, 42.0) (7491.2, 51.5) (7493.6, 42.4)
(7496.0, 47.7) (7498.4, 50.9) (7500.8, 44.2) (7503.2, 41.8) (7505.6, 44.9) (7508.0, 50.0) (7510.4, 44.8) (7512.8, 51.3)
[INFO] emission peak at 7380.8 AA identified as [N II]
